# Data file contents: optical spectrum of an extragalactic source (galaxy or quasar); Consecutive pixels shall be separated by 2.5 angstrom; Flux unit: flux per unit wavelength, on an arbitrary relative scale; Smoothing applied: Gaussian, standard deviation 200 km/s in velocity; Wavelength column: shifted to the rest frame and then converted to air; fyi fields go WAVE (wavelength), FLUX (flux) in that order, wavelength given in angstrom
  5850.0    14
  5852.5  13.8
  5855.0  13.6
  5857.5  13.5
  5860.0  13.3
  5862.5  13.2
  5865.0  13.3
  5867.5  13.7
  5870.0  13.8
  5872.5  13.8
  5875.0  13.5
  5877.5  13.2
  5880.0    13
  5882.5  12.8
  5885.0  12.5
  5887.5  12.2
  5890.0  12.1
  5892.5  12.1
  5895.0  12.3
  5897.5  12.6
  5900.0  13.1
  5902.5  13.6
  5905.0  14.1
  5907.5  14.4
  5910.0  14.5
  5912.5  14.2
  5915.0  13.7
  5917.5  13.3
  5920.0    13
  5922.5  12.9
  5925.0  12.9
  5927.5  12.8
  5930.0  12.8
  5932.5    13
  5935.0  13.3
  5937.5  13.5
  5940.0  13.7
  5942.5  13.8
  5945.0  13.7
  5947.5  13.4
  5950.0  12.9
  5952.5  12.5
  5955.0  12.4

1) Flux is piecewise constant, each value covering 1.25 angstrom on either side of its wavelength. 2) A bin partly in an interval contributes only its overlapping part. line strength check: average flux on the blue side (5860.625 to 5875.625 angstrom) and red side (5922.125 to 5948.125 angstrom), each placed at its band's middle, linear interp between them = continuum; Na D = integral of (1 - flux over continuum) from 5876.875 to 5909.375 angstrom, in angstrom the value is 1.2 angstrom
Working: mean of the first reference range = 13.5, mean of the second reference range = 13.3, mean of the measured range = 12.9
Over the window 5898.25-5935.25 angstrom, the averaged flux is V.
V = 13.4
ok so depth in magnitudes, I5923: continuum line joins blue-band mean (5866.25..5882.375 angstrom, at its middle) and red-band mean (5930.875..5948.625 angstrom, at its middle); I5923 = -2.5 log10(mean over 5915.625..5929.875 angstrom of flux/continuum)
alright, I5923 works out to 0.04 mag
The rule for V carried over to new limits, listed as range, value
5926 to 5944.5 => 13.3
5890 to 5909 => 13.1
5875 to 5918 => 13.2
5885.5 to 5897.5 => 12.2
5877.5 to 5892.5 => 12.5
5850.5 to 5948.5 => 13.3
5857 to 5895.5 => 13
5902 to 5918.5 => 14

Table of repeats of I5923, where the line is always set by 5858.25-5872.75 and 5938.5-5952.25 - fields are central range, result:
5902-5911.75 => -0.06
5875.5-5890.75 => 0.07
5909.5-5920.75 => -0.02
